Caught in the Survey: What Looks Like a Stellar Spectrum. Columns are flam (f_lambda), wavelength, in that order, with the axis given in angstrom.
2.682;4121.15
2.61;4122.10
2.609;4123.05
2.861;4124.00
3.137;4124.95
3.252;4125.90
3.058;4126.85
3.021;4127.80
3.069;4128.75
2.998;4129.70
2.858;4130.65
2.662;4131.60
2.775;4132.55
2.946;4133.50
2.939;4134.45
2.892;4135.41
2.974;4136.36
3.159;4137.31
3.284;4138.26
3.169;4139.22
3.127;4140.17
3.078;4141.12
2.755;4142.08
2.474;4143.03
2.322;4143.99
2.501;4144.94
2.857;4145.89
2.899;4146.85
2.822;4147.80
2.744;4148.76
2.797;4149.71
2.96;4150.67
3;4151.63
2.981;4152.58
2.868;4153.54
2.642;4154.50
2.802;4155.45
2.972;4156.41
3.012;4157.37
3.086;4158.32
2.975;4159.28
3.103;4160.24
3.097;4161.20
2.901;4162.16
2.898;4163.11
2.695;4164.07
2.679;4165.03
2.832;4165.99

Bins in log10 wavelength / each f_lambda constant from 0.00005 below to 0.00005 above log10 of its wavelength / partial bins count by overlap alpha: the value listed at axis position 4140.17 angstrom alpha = 3.127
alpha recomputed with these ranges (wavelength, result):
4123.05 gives 2.609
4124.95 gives 3.137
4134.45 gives 2.939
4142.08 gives 2.755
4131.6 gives 2.662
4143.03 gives 2.474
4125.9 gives 3.252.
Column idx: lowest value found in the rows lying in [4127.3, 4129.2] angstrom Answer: 3.021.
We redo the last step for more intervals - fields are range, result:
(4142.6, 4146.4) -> 2.322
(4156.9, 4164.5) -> 2.695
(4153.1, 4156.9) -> 2.642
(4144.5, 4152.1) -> 2.501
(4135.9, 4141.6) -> 2.974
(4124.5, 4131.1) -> 2.858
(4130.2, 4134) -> 2.662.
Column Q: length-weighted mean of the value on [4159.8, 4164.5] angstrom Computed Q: 2.94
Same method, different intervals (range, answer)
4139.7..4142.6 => 2.98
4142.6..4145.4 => 2.43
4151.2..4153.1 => 2.99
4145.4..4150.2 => 2.82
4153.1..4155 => 2.76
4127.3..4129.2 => 3.05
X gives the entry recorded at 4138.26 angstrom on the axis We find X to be 3.284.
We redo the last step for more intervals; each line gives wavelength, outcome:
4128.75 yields 3.069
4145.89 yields 2.857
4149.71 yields 2.797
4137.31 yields 3.159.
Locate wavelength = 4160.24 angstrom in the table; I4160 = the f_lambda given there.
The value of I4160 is 3.103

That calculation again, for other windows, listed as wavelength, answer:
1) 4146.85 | 2.899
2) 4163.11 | 2.898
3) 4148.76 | 2.744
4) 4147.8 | 2.822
